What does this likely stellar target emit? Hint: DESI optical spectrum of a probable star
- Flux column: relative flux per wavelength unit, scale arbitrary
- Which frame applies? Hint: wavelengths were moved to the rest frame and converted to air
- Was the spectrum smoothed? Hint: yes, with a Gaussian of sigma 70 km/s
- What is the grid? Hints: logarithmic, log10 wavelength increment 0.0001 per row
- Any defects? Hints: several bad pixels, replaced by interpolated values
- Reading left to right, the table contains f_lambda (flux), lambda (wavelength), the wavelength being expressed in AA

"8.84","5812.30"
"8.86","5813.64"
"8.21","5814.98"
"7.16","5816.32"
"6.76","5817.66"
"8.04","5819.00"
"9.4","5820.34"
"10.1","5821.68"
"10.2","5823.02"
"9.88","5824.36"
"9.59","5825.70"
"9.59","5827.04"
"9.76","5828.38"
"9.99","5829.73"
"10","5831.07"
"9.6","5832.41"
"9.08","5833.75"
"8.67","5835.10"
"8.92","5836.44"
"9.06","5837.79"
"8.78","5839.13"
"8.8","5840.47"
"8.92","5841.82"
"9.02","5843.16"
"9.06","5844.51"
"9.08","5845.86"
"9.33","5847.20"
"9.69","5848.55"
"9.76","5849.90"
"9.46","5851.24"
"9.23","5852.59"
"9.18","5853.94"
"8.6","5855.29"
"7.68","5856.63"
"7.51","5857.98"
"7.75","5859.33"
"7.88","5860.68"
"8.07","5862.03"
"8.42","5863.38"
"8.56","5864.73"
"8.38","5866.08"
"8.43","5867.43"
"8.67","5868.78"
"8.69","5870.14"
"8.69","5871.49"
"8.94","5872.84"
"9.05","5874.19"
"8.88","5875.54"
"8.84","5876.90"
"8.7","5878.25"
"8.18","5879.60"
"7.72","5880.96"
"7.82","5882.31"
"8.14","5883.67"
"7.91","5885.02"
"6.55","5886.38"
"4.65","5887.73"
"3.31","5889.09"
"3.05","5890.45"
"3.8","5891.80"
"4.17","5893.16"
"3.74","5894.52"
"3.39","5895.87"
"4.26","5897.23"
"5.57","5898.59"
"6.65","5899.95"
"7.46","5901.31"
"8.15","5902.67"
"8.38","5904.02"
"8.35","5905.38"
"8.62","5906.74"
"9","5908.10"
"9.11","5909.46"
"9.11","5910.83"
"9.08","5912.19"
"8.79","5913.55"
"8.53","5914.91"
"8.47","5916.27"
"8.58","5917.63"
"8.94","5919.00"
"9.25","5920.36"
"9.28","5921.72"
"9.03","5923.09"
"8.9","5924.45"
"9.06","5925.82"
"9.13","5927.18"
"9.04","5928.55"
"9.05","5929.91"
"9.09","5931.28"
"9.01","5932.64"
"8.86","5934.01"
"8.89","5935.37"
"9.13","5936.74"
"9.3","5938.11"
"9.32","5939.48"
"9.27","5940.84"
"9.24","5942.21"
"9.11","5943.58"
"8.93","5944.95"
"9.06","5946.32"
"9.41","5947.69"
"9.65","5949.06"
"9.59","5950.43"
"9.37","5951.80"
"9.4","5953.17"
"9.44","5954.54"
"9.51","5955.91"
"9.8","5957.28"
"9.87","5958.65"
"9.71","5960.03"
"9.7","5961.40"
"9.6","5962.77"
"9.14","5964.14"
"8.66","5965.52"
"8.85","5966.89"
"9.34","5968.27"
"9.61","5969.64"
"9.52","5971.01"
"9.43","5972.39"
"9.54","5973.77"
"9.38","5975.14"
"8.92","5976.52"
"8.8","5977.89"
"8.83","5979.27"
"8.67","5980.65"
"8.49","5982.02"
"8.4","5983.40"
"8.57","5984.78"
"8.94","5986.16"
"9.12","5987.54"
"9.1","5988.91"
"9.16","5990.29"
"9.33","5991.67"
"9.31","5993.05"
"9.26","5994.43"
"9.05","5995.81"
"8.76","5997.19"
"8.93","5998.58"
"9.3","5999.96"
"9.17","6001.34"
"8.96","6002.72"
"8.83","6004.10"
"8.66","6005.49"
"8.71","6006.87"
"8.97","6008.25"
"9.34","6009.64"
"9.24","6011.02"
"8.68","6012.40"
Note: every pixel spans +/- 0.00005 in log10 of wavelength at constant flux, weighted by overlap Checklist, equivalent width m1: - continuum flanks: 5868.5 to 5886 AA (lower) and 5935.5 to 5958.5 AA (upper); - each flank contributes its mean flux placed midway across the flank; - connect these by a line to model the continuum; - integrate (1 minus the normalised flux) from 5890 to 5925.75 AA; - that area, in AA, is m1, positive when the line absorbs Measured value 5.8 AA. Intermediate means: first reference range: 8.44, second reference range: 9.35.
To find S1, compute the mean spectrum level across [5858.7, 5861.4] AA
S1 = 7.82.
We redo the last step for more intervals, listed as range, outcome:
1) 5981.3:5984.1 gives 8.46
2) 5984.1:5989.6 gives 8.94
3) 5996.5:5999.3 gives 8.83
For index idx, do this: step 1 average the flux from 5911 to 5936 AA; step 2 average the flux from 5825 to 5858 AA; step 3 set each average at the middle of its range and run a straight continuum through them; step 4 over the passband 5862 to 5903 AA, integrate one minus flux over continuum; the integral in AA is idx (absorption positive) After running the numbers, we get 9.5 AA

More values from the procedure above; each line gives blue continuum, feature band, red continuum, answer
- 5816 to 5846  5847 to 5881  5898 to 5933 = 1.1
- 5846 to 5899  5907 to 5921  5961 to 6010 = -1.4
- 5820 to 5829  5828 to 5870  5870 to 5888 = 0.8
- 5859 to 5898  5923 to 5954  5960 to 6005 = -3.6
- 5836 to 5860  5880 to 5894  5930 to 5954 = 5.1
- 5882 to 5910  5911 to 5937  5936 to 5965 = -3.7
